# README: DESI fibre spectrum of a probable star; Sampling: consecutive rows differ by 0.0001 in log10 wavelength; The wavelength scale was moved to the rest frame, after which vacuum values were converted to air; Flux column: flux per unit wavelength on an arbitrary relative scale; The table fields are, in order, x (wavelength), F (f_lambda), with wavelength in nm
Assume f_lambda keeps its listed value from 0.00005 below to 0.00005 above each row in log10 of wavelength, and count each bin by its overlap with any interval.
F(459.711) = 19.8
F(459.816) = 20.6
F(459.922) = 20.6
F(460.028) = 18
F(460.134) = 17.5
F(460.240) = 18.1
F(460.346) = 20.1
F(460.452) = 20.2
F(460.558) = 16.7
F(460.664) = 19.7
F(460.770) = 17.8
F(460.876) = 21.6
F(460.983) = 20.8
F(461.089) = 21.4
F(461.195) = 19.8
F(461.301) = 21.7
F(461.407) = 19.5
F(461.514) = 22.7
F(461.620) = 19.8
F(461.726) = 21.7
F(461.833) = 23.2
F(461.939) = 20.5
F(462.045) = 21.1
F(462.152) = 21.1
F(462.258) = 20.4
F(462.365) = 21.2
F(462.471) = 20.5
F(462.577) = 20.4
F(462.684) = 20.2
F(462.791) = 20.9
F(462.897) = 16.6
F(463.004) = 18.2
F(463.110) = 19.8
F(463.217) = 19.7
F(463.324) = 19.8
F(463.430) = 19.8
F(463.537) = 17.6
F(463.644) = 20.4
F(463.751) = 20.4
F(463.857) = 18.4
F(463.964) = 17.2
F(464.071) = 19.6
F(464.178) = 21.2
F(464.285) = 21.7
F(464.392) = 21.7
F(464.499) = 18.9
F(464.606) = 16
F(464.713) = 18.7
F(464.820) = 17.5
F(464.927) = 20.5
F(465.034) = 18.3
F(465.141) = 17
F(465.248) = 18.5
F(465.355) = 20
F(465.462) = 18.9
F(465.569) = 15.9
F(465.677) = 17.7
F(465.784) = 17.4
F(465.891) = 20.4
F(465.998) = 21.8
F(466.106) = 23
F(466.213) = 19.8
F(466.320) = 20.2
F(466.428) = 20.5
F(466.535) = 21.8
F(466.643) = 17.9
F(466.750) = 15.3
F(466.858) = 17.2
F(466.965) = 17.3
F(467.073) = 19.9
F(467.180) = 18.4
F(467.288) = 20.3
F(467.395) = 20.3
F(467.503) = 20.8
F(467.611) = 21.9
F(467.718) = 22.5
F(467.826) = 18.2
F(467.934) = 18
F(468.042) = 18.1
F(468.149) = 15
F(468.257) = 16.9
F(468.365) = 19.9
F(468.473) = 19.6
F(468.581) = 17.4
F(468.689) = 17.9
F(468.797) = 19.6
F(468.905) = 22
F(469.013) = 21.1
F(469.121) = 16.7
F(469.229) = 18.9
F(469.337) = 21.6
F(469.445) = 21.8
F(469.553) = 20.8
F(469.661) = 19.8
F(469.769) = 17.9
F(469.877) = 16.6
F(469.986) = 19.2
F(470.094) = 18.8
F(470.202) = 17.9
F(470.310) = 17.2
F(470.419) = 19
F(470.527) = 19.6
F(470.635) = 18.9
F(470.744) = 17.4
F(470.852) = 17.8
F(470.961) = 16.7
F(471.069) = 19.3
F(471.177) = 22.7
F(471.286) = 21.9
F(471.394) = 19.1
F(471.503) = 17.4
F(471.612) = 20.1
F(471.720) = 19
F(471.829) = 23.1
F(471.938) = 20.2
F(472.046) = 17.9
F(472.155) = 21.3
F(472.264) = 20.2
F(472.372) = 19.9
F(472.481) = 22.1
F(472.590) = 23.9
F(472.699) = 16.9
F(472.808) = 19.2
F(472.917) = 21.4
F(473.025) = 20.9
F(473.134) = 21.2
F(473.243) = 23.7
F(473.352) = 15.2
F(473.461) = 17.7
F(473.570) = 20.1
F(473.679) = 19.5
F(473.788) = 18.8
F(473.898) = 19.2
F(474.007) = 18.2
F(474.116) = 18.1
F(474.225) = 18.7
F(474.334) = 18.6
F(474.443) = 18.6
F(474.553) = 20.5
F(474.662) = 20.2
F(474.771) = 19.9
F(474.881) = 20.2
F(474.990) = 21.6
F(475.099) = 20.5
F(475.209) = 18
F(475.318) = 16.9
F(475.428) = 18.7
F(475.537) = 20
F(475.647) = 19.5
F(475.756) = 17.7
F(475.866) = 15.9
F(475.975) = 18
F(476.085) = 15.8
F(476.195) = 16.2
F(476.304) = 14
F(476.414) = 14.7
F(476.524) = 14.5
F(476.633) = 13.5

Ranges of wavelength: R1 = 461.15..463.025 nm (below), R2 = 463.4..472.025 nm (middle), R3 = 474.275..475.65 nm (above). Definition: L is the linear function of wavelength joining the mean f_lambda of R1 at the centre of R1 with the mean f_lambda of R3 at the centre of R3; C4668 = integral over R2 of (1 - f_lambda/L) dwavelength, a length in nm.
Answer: 0.38 nm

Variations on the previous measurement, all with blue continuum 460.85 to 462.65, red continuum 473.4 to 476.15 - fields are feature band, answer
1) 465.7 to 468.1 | 0.069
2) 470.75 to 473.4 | -0.103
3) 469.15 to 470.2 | 0.018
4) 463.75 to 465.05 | 0.085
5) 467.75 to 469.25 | 0.098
